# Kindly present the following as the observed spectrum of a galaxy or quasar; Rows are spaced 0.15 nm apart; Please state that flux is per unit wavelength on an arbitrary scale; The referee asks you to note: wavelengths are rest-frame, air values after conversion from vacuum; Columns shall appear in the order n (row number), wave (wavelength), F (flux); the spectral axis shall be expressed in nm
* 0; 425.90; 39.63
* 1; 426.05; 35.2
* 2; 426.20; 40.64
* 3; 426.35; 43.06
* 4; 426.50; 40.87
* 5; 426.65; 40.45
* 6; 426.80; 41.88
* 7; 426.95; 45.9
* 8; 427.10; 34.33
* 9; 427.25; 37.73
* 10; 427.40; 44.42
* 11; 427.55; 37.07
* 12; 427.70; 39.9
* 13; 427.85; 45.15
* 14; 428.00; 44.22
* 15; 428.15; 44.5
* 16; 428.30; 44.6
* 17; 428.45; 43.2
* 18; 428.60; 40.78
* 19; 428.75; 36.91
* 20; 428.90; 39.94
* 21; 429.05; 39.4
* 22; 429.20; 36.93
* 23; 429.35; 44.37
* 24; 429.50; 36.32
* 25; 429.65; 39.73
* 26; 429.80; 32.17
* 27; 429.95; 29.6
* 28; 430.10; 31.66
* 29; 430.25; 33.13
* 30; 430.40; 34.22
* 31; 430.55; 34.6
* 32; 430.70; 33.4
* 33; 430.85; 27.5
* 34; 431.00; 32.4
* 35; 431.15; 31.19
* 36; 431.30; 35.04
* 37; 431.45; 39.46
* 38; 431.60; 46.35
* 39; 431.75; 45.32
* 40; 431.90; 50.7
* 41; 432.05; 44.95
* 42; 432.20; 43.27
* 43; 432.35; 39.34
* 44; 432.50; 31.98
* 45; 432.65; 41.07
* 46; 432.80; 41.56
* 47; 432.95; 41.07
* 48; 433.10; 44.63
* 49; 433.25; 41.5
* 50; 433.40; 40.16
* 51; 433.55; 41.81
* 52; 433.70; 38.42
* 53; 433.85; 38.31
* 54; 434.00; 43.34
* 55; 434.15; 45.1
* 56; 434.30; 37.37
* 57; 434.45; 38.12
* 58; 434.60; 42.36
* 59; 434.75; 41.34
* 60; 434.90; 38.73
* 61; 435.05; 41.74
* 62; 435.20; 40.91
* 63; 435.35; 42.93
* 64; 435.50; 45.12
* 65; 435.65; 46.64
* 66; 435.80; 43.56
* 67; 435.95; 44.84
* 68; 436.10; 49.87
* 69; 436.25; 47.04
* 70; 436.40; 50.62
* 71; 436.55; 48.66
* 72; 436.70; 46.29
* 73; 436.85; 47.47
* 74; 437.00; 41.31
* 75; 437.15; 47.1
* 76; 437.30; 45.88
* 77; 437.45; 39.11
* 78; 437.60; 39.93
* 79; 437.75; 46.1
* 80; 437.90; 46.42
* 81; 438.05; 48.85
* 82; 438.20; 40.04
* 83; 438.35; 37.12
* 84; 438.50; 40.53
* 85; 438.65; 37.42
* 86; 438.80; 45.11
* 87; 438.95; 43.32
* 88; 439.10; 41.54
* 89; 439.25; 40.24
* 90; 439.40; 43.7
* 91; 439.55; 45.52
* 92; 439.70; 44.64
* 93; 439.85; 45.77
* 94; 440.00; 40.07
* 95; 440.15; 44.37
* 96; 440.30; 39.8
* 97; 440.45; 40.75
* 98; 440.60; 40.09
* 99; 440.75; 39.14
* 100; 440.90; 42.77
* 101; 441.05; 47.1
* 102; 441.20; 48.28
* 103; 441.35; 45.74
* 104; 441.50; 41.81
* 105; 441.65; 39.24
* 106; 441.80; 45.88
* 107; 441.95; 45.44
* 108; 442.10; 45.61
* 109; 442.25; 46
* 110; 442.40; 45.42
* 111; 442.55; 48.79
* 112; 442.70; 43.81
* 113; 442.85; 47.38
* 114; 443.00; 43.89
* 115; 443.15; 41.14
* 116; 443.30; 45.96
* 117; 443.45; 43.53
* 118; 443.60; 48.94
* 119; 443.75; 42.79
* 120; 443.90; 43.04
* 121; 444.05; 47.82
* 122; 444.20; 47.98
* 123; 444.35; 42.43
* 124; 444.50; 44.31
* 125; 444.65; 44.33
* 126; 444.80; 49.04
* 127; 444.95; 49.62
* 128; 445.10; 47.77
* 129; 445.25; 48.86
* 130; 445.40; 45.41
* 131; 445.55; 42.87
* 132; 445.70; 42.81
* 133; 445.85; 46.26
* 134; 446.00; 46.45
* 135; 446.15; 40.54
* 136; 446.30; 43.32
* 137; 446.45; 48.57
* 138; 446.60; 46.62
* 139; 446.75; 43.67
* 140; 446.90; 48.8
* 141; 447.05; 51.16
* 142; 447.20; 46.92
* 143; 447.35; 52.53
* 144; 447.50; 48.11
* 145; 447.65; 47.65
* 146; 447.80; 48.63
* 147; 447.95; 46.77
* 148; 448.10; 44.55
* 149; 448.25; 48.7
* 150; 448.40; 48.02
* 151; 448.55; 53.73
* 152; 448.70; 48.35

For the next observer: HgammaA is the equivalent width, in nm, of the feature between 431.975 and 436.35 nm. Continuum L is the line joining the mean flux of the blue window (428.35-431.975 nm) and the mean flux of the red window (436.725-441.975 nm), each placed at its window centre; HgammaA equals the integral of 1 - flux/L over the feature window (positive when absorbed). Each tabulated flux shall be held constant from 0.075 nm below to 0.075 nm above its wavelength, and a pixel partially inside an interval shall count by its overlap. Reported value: -0.24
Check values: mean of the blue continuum 37.3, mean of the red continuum 43.1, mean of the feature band 42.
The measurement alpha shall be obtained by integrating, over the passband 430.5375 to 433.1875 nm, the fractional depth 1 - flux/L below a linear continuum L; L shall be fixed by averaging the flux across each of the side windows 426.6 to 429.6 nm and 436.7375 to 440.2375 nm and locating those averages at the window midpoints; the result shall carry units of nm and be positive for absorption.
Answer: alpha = 0.159 nm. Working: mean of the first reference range 40.9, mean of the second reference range 43.1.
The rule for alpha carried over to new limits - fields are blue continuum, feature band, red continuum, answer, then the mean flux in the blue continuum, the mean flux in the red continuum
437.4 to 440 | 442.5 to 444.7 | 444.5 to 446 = 0.01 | 42.6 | 46.2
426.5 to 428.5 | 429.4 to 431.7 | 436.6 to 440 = 0.41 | 41.7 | 43.3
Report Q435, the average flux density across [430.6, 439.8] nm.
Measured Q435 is 42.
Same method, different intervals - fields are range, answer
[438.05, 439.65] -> 41.9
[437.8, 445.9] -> 44.2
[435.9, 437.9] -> 45.7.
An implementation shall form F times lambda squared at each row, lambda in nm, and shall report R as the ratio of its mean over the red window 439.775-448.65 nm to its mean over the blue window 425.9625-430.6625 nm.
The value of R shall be 1.25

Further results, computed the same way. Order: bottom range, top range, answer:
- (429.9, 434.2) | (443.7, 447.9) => 1.28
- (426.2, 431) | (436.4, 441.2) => 1.18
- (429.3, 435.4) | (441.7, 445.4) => 1.24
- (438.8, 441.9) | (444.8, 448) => 1.12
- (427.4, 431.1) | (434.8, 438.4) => 1.22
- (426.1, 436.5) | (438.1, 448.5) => 1.17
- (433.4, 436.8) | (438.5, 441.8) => 1.01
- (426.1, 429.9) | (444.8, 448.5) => 1.26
